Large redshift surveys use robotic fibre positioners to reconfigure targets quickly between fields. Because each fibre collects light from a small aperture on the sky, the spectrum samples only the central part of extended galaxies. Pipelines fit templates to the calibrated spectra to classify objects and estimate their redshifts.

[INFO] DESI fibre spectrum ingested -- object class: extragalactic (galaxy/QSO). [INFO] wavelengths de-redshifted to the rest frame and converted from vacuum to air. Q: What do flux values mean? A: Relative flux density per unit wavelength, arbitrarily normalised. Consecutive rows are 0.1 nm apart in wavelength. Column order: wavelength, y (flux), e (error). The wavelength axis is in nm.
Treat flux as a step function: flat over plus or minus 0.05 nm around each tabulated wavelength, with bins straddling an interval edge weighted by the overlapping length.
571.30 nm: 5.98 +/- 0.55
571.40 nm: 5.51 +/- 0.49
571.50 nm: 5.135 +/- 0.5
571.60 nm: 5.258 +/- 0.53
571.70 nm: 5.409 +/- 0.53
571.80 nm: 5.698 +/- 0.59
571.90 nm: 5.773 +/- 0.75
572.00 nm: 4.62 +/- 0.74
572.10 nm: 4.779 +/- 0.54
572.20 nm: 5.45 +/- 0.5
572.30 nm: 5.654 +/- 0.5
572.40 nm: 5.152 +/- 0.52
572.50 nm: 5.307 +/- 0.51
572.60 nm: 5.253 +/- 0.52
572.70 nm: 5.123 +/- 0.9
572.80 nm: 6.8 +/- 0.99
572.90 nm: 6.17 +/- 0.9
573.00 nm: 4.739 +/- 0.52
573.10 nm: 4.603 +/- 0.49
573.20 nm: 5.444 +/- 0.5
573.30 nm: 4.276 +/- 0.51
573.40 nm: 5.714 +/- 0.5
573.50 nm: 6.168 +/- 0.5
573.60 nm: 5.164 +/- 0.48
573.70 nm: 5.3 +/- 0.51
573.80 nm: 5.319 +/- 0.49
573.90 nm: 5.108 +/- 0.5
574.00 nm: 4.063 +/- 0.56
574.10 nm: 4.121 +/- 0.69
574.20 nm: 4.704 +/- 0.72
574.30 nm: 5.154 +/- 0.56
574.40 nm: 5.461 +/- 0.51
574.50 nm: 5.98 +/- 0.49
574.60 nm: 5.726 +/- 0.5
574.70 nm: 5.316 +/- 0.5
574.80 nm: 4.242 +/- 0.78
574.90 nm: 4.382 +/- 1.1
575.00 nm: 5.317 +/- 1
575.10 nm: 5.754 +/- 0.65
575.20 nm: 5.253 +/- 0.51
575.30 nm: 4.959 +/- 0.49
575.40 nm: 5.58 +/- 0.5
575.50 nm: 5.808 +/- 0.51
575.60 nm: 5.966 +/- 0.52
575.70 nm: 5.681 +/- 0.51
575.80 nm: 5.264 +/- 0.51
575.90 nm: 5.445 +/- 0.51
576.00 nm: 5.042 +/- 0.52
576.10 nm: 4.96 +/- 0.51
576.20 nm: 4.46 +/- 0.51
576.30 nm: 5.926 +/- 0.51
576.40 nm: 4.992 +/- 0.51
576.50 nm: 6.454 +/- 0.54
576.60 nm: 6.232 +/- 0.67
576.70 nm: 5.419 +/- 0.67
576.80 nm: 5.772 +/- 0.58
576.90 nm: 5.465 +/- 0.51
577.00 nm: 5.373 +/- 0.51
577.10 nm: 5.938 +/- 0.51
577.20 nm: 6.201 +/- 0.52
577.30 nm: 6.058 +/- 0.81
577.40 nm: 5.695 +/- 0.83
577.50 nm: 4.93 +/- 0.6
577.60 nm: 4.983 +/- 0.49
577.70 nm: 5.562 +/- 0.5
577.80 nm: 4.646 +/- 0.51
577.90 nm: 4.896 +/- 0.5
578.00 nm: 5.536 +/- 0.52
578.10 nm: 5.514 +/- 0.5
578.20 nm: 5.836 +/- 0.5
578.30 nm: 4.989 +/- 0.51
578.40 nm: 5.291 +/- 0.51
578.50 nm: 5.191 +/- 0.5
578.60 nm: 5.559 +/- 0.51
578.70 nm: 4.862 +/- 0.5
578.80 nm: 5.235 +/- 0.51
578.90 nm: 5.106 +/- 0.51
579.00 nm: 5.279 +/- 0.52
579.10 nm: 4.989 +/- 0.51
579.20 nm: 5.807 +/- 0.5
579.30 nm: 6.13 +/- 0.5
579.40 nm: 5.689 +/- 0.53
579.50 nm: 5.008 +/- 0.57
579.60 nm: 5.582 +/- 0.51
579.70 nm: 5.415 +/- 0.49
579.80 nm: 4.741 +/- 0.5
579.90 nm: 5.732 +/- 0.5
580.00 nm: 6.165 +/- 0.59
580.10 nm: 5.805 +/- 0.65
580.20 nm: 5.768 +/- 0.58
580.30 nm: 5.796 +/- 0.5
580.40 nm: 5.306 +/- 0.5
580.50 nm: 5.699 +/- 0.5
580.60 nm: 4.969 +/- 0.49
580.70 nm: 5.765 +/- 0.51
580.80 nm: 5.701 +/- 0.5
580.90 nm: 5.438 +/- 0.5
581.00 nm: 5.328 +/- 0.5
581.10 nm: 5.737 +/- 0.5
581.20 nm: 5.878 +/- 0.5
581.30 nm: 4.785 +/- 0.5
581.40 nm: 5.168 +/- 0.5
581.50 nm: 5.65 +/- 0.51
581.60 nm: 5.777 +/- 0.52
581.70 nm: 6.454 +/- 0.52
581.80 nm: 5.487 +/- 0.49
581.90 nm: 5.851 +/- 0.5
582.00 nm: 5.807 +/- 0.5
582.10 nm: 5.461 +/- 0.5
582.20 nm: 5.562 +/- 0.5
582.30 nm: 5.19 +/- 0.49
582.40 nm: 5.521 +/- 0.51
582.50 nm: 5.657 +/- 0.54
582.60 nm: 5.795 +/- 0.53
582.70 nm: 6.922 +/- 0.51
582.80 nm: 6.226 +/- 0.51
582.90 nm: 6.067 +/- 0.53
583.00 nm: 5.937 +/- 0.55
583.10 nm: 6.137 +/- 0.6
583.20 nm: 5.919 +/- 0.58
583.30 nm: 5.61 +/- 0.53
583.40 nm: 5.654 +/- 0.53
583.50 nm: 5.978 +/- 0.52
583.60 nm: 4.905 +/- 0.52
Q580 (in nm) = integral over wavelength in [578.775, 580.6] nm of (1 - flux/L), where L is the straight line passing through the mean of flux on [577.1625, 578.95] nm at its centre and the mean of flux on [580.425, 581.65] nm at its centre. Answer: -0.03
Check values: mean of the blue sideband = 5.33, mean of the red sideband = 5.49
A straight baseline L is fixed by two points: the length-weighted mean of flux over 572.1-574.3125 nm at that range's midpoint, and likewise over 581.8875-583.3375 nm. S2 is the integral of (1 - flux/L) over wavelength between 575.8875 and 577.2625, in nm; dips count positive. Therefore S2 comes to -0.03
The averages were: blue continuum 5.21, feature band 5.56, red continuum 5.85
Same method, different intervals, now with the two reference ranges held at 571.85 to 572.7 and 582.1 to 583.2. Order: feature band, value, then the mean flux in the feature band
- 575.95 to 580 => 0.12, 5.42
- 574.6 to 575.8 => 0.02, 5.31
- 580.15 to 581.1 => 0.04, 5.54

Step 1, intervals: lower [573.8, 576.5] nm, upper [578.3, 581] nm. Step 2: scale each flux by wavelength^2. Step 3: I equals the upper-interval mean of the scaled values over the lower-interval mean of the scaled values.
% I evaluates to 1.06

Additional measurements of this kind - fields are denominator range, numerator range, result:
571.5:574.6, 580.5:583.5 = 1.12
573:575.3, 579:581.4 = 1.10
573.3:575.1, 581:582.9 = 1.15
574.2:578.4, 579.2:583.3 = 1.07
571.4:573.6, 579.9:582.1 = 1.08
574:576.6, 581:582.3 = 1.09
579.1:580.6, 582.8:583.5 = 1.07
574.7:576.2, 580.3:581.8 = 1.08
